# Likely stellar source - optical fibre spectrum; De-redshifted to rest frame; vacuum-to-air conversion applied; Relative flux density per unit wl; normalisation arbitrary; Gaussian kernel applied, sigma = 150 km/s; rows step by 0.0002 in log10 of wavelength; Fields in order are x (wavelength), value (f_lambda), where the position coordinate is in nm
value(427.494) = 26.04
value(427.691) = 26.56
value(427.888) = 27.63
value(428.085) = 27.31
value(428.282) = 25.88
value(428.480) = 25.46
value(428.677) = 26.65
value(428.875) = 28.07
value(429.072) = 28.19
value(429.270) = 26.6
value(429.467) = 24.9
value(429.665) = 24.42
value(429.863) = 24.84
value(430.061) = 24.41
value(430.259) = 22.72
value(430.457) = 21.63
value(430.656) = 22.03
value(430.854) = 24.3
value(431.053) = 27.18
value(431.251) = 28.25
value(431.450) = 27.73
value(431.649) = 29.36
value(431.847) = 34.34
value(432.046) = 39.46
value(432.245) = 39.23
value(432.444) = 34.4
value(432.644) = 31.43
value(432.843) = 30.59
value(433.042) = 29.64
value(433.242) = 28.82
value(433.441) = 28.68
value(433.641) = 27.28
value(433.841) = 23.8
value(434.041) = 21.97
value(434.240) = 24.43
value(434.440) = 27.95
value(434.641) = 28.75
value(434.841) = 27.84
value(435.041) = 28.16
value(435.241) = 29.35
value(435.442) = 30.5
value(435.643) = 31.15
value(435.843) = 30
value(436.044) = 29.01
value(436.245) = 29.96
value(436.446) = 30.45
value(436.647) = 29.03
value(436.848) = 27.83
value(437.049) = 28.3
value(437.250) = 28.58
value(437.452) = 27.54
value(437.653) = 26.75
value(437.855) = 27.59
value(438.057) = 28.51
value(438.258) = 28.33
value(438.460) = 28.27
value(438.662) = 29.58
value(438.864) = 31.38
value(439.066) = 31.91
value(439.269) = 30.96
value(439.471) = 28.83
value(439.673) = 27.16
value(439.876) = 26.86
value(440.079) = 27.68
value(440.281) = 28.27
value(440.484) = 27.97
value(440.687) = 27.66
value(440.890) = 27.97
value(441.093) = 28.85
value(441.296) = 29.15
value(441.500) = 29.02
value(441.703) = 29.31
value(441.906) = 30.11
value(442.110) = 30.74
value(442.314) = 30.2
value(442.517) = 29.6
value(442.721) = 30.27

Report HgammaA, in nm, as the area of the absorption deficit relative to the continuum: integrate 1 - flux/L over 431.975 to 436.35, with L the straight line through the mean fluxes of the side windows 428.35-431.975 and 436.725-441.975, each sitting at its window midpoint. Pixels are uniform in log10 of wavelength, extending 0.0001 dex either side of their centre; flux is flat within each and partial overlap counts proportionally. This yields -0.37 nm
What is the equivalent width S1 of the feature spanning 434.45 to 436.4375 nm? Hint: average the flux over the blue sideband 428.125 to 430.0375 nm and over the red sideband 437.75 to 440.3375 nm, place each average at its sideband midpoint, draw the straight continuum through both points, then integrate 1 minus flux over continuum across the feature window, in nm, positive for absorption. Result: -0.11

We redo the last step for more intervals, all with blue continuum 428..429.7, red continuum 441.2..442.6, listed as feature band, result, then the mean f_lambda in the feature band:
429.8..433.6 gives -0.241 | 28.9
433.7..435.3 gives 0.081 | 26.5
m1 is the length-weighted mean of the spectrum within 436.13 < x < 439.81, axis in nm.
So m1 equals 28.9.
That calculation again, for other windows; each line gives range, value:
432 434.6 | 29.6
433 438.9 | 28.3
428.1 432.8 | 27.9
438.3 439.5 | 30.1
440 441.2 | 28.1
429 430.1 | 25.6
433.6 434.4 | 24.4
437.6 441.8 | 28.7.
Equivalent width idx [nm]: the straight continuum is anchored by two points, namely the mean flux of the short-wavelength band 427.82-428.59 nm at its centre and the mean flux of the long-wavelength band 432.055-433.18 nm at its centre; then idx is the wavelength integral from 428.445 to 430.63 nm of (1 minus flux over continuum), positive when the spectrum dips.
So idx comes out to 0.26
